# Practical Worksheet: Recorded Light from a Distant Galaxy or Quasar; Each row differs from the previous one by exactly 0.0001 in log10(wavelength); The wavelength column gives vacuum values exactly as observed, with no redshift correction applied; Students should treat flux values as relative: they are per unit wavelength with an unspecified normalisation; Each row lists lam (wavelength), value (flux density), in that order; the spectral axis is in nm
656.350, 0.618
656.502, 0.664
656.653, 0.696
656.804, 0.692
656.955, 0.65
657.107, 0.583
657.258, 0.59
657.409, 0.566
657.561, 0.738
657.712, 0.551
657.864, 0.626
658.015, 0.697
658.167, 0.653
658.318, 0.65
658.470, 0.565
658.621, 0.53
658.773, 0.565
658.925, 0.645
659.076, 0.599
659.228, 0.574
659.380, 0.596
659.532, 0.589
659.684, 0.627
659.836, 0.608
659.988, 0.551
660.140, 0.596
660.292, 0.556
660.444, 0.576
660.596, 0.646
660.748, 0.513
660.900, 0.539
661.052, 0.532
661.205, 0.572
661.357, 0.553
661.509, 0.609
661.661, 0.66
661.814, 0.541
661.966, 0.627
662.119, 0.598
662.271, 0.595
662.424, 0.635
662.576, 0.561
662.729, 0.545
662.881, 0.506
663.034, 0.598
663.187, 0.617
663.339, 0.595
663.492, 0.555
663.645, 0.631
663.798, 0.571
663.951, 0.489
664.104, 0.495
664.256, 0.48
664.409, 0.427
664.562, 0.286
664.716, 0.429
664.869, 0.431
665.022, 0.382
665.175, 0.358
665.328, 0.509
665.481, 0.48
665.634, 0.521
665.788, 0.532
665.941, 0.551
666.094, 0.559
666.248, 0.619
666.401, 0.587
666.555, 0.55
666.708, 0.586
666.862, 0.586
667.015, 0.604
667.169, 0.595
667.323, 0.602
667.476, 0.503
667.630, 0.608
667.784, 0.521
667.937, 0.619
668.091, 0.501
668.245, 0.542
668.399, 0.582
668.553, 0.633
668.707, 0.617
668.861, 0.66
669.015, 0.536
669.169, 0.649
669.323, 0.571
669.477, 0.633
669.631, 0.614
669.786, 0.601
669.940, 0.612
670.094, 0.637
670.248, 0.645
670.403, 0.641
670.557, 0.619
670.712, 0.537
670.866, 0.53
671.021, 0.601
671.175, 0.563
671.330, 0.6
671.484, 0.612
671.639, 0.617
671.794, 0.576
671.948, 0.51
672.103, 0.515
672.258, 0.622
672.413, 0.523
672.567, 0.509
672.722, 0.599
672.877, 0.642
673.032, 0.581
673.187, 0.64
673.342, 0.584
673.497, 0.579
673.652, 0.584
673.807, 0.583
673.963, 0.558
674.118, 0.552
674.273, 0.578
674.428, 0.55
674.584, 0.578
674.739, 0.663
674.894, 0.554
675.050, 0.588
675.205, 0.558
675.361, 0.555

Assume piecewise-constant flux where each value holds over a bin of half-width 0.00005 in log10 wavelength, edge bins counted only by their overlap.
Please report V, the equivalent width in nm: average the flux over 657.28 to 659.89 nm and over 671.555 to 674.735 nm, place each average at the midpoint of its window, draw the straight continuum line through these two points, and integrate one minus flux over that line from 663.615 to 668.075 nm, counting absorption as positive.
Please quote 0.55 nm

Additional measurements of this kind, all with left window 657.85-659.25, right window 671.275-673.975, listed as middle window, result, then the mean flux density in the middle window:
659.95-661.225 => 0.089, 0.565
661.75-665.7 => 0.544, 0.518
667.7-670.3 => -0.044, 0.598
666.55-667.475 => 0.015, 0.583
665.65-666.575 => 0.047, 0.564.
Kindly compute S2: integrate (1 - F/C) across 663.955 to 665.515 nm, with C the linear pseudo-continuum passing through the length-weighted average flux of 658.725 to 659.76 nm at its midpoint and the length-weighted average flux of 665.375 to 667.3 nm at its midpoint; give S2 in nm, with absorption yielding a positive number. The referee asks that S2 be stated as 0.39 nm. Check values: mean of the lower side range 0.6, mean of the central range 0.429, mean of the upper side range 0.564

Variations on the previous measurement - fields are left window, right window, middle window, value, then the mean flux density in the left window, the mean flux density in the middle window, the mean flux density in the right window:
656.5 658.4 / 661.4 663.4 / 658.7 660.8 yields 0.10 nm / 0.642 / 0.59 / 0.591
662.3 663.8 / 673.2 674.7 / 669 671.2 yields -0.09 nm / 0.582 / 0.602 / 0.577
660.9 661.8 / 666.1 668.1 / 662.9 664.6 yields 0.15 nm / 0.578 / 0.527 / 0.577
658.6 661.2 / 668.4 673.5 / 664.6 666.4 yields 0.30 nm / 0.58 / 0.488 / 0.594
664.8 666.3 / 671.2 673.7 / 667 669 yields -0.22 nm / 0.493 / 0.581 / 0.58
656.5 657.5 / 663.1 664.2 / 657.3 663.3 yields 0.06 nm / 0.634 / 0.592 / 0.564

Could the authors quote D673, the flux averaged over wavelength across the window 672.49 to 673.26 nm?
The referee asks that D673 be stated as 0.594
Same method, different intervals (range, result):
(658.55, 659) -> 0.58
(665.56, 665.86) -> 0.525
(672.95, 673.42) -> 0.602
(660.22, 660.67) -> 0.593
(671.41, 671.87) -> 0.601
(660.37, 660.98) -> 0.569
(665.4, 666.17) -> 0.529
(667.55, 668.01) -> 0.582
